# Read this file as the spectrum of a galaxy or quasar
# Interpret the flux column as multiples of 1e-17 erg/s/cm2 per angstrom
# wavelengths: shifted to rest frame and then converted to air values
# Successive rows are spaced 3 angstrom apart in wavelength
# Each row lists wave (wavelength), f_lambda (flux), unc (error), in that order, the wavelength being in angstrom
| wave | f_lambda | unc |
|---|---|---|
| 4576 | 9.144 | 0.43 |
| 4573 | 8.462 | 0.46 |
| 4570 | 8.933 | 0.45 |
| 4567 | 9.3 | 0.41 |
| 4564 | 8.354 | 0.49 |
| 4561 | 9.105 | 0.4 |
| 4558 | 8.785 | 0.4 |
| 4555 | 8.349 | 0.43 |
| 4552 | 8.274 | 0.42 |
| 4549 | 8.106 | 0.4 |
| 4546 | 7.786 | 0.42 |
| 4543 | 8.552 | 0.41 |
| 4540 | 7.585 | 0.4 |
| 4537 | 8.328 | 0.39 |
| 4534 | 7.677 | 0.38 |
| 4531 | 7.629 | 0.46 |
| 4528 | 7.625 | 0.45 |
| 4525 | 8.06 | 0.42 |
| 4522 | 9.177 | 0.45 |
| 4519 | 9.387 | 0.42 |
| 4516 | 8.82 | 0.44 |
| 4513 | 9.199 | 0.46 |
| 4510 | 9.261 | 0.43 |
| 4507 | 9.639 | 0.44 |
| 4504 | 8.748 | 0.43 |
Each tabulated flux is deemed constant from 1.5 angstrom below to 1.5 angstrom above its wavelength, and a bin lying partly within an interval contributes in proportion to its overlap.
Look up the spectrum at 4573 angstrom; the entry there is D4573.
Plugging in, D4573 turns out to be 8.462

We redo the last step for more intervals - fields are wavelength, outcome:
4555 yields 8.349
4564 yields 8.354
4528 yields 7.625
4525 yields 8.06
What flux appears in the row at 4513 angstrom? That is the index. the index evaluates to 9.199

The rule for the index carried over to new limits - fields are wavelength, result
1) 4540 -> 7.585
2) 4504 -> 8.748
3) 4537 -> 8.328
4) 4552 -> 8.274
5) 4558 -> 8.785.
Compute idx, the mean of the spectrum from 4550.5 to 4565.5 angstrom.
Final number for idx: 8.57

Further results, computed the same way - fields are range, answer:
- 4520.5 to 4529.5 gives 8.29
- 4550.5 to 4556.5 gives 8.31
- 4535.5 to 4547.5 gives 8.06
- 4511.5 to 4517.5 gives 9.01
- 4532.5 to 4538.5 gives 8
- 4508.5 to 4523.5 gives 9.17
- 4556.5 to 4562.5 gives 8.95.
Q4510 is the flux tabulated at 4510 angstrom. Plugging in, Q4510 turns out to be 9.261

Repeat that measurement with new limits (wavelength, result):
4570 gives 8.933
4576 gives 9.144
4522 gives 9.177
